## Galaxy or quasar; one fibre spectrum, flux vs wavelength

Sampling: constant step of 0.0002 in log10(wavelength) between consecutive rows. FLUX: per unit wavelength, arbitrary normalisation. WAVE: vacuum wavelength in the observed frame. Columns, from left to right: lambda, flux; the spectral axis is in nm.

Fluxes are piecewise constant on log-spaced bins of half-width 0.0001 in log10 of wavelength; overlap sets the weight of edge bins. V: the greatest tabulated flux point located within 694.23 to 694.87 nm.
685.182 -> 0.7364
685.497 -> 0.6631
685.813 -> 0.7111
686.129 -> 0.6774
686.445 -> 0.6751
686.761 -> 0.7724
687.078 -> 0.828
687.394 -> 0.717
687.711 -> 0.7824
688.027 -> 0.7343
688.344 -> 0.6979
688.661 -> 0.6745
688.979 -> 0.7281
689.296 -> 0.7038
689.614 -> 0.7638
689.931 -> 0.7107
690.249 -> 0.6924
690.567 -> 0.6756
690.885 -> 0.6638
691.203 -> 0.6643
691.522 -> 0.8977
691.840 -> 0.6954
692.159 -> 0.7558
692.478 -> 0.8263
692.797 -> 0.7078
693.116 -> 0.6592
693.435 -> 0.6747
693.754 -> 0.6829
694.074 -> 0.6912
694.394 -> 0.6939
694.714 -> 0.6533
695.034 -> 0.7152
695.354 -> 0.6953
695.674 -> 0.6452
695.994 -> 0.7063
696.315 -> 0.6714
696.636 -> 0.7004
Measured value 0.6939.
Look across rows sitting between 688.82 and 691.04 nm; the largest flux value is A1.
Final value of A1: 0.7638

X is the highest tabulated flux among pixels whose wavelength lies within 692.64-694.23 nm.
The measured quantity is 0.7078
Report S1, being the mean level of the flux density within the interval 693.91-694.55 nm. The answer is 0.692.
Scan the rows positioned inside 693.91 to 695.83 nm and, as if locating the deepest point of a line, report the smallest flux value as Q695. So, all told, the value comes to 0.6452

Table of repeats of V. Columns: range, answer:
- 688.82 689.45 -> 0.7281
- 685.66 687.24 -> 0.828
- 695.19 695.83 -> 0.6953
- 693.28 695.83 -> 0.7152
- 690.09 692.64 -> 0.8977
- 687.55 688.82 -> 0.7824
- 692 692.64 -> 0.8263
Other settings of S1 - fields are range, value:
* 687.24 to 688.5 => 0.733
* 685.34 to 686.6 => 0.682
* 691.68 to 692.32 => 0.726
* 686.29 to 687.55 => 0.748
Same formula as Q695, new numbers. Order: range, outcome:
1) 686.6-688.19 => 0.717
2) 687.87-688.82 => 0.6745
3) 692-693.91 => 0.6592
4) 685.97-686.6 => 0.6751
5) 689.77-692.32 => 0.6638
